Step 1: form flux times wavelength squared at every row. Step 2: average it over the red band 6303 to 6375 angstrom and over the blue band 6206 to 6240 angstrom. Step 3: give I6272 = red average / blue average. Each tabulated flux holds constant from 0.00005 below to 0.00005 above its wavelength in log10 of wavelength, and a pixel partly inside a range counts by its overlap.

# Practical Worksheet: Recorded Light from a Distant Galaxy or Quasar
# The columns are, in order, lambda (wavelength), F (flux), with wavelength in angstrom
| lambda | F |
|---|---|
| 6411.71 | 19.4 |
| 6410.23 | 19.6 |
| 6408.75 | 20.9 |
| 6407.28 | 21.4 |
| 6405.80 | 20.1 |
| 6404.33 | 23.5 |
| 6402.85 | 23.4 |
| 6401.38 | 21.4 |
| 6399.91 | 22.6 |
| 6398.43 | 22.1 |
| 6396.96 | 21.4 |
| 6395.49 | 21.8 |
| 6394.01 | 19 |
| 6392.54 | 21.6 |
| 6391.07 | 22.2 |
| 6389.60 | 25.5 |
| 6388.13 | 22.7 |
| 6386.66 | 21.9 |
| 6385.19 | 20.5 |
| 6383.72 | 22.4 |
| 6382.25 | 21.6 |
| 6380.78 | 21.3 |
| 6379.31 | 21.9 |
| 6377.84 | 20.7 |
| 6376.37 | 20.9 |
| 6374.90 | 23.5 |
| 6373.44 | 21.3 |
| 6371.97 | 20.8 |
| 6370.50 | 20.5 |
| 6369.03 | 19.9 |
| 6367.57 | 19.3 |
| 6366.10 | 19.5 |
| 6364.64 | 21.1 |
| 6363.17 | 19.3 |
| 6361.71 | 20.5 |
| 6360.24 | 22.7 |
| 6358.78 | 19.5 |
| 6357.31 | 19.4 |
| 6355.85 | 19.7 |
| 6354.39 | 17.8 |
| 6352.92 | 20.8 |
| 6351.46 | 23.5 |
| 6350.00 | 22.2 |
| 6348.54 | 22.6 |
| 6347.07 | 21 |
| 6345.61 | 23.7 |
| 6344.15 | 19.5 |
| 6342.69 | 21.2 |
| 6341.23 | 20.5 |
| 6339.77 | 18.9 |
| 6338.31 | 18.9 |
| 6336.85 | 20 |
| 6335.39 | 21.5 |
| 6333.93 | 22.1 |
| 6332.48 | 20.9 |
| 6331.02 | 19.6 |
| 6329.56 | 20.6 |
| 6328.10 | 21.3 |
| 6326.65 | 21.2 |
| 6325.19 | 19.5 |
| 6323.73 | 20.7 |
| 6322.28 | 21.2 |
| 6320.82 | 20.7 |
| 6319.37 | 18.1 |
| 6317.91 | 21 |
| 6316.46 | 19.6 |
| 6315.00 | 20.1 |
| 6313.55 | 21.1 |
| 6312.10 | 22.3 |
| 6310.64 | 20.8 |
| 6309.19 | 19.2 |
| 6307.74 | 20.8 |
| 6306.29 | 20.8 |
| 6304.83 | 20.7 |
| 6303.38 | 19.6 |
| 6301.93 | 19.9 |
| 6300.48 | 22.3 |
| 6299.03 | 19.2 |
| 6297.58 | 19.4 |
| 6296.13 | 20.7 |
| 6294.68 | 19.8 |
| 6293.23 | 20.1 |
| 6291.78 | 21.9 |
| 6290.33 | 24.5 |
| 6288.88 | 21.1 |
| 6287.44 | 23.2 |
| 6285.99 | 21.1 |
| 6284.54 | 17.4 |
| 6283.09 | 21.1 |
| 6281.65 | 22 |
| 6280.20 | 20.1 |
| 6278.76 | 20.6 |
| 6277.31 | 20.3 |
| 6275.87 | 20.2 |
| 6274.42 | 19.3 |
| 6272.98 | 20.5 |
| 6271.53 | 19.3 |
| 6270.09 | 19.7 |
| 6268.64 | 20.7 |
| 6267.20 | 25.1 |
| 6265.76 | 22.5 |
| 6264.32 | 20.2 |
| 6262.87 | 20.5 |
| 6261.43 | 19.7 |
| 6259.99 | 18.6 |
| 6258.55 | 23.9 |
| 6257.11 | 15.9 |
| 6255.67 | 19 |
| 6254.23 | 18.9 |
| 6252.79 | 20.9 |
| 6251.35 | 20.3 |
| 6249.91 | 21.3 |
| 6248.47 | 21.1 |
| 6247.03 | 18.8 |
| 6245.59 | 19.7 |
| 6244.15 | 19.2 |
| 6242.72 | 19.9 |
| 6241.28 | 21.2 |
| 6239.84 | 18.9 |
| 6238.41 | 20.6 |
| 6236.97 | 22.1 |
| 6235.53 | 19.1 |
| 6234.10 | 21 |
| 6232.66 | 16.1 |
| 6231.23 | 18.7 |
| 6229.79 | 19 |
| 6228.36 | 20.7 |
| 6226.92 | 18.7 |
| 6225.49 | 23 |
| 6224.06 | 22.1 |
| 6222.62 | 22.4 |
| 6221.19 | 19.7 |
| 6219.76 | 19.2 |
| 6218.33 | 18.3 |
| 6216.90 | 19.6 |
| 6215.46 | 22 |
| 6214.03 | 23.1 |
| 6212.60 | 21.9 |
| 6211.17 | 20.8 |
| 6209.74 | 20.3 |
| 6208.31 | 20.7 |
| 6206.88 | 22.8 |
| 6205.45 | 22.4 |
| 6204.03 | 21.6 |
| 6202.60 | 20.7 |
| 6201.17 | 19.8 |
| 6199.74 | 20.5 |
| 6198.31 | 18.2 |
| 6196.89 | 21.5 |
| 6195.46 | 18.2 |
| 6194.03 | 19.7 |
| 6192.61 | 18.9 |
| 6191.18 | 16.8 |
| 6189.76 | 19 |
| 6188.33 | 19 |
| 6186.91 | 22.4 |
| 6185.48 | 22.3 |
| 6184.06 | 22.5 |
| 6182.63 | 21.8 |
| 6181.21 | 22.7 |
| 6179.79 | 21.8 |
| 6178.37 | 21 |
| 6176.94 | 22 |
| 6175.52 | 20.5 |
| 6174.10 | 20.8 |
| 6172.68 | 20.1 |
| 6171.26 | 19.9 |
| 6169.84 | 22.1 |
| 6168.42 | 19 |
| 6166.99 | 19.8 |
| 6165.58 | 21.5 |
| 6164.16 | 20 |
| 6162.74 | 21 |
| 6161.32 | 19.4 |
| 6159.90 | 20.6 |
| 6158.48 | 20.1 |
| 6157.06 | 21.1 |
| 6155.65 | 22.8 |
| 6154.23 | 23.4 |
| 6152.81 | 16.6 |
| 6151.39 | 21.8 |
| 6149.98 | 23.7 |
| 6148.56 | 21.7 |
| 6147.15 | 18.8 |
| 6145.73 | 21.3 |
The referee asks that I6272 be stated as 1.04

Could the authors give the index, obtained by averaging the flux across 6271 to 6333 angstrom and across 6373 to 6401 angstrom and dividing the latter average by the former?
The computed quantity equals 1.06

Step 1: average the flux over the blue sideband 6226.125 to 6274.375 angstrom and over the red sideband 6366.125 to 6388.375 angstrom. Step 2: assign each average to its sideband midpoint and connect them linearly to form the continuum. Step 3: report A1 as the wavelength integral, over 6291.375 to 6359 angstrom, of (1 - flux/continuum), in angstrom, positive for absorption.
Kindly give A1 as 0.5 angstrom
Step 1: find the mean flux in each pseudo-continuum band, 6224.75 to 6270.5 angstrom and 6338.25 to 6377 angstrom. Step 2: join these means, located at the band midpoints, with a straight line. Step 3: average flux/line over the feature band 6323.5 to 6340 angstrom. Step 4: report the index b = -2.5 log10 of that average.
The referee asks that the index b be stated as 0.006 mag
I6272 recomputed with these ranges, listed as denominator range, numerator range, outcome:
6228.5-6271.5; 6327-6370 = 1.06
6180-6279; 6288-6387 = 1.05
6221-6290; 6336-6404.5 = 1.08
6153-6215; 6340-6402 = 1.08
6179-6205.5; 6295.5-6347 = 1.04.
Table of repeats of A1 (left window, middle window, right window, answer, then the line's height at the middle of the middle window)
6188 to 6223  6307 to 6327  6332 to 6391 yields 0.38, 20.8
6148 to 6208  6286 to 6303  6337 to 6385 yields -0.23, 20.8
